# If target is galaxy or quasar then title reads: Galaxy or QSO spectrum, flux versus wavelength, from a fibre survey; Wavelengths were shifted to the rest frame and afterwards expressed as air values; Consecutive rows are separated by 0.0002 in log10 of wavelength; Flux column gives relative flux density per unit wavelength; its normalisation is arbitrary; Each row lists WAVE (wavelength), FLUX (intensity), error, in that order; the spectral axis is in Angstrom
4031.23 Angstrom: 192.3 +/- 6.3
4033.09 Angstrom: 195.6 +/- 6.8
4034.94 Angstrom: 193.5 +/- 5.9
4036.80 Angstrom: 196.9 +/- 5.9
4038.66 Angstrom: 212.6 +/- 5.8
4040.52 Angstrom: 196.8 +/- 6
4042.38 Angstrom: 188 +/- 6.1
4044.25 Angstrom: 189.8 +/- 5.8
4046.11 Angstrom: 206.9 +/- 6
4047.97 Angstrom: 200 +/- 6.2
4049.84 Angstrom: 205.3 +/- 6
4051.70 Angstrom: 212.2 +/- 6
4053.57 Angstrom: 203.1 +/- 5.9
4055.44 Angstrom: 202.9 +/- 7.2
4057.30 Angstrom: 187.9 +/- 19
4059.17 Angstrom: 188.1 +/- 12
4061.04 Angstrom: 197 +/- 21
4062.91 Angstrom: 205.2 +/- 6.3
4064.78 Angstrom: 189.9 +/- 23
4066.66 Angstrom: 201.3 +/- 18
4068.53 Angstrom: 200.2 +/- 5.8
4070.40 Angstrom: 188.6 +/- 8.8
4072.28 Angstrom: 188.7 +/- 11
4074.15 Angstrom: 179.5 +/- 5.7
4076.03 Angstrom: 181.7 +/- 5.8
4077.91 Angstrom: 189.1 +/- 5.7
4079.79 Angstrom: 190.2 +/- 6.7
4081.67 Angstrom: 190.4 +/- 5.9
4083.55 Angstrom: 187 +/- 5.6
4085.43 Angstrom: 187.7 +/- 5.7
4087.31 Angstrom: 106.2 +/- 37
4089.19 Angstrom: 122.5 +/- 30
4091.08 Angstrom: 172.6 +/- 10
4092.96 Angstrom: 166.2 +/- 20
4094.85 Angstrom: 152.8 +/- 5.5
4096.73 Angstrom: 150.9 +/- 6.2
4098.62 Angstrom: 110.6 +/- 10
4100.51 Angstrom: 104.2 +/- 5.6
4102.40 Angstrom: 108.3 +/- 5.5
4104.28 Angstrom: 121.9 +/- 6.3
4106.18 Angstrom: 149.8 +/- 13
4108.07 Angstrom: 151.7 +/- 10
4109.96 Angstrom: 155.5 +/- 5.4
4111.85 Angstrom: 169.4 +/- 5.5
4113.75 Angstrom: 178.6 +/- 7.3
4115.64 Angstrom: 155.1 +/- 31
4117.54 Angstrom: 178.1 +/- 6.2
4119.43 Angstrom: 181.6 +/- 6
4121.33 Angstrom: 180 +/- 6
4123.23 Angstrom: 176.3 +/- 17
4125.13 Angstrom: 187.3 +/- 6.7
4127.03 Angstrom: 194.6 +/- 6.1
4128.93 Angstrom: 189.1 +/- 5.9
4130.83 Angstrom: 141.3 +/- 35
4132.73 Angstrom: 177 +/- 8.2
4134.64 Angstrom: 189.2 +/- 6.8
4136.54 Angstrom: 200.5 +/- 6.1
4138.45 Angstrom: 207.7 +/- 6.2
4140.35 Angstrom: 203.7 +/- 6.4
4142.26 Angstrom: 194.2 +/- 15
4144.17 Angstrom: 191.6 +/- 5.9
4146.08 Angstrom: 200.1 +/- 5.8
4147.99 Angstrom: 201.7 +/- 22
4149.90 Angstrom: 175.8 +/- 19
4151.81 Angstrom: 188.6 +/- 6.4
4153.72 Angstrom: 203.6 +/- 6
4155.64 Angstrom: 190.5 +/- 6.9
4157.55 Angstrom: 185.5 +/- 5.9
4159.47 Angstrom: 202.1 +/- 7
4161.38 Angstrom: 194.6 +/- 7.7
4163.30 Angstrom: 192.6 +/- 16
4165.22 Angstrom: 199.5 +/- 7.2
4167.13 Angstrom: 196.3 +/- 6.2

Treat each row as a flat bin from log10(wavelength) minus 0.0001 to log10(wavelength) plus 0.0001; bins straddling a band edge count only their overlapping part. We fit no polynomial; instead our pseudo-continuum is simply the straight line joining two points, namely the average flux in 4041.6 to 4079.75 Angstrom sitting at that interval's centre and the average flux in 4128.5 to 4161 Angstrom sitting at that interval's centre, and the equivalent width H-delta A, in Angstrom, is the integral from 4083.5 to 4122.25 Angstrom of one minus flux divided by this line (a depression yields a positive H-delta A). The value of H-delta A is 8.40 Angstrom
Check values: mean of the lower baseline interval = 195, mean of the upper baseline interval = 191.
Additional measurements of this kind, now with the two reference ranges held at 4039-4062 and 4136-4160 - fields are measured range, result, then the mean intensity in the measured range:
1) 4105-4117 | 2.2 Angstrom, 160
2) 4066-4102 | 5.8 Angstrom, 166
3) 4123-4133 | 0.9 Angstrom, 178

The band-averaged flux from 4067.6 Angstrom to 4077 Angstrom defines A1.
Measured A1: 188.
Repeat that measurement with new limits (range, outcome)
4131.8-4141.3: 196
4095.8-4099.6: 130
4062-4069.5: 199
